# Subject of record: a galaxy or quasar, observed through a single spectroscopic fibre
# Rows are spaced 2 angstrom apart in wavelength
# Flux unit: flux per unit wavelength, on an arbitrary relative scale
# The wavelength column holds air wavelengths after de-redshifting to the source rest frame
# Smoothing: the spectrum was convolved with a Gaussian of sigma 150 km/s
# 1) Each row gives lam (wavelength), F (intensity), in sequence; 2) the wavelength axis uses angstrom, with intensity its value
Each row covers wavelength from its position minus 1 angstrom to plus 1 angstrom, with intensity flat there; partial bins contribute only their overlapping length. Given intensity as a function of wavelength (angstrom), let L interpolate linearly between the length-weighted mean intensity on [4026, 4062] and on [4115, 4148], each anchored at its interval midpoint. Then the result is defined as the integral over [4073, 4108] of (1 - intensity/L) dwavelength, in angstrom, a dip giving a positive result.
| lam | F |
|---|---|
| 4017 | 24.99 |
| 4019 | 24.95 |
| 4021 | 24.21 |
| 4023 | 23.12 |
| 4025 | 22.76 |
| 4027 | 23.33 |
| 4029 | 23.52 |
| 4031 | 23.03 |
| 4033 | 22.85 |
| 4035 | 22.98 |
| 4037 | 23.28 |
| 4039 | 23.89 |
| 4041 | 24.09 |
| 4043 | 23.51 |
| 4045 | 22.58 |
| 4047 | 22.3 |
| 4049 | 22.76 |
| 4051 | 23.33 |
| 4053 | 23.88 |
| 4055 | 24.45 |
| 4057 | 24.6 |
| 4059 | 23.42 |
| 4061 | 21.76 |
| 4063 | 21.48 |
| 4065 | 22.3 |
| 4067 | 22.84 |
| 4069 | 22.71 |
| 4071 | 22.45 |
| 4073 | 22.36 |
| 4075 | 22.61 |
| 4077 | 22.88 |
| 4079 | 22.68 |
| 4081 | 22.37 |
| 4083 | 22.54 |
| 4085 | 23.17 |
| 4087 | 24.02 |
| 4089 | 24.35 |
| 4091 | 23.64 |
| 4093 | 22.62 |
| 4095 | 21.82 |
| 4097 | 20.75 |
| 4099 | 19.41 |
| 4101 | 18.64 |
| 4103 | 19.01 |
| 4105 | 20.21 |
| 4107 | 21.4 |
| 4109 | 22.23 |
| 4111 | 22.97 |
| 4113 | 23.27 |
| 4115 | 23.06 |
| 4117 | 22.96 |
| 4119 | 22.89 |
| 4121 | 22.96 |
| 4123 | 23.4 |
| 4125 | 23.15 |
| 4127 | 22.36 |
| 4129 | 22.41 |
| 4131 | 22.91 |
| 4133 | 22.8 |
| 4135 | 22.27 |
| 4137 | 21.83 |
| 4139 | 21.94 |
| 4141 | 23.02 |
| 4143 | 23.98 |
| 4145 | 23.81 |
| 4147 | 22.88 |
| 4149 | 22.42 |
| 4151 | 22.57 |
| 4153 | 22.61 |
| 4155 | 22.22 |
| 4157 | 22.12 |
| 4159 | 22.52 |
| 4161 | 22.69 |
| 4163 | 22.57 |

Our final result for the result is 1.8 angstrom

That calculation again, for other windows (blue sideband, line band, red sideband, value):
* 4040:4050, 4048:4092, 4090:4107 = -2.1 angstrom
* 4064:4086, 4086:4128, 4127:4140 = 0.6 angstrom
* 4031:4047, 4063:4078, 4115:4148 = 0.4 angstrom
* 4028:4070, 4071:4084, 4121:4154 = 0.3 angstrom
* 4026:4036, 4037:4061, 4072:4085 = -0.5 angstrom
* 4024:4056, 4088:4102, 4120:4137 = 0.8 angstrom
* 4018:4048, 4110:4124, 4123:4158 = -0.1 angstrom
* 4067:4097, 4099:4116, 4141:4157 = 1.2 angstrom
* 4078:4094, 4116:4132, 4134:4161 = 0.0 angstrom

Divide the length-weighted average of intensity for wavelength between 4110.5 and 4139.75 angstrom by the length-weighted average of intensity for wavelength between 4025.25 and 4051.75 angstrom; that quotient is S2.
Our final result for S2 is 0.98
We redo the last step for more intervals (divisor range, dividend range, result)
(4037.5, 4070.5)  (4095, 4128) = 0.94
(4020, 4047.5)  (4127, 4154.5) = 0.98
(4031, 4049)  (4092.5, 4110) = 0.89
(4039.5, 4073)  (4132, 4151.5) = 0.99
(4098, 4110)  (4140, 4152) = 1.15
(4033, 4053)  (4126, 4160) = 0.97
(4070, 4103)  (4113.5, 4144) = 1.03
